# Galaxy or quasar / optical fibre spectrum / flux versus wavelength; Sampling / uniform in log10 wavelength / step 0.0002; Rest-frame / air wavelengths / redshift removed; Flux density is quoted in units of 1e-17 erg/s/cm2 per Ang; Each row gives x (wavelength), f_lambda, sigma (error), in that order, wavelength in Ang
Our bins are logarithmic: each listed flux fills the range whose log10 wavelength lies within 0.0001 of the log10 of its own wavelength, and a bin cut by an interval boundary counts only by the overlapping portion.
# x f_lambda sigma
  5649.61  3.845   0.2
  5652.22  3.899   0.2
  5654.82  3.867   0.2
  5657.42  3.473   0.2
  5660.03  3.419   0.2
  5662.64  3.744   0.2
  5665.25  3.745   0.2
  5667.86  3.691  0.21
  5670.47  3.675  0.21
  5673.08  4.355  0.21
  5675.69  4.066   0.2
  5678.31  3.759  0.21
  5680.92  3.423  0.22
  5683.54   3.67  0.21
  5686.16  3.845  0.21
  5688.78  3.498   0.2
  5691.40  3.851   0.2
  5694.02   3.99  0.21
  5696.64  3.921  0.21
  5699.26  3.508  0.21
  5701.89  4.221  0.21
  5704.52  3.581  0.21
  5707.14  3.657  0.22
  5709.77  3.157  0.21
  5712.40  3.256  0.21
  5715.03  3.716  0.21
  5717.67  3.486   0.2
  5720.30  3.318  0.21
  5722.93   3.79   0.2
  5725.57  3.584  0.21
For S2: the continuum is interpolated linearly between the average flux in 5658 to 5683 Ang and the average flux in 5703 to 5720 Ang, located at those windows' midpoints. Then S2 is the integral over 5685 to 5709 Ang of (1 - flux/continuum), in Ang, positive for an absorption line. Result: -1.3 Ang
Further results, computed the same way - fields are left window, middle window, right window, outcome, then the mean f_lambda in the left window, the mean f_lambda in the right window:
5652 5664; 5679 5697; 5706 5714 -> -1.3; 3.66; 3.36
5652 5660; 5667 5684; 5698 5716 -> -0.8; 3.68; 3.58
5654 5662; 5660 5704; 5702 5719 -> -2.9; 3.58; 3.53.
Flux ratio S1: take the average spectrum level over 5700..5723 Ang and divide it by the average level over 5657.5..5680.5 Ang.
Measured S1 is 0.94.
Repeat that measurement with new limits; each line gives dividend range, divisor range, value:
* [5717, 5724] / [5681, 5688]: 0.96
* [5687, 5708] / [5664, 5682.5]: 0.99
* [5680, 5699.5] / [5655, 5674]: 1.00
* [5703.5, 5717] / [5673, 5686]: 0.91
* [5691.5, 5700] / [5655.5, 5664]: 1.08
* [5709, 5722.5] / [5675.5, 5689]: 0.93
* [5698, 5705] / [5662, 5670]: 1.02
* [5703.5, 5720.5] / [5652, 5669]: 0.94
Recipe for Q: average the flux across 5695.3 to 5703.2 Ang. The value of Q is 3.88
